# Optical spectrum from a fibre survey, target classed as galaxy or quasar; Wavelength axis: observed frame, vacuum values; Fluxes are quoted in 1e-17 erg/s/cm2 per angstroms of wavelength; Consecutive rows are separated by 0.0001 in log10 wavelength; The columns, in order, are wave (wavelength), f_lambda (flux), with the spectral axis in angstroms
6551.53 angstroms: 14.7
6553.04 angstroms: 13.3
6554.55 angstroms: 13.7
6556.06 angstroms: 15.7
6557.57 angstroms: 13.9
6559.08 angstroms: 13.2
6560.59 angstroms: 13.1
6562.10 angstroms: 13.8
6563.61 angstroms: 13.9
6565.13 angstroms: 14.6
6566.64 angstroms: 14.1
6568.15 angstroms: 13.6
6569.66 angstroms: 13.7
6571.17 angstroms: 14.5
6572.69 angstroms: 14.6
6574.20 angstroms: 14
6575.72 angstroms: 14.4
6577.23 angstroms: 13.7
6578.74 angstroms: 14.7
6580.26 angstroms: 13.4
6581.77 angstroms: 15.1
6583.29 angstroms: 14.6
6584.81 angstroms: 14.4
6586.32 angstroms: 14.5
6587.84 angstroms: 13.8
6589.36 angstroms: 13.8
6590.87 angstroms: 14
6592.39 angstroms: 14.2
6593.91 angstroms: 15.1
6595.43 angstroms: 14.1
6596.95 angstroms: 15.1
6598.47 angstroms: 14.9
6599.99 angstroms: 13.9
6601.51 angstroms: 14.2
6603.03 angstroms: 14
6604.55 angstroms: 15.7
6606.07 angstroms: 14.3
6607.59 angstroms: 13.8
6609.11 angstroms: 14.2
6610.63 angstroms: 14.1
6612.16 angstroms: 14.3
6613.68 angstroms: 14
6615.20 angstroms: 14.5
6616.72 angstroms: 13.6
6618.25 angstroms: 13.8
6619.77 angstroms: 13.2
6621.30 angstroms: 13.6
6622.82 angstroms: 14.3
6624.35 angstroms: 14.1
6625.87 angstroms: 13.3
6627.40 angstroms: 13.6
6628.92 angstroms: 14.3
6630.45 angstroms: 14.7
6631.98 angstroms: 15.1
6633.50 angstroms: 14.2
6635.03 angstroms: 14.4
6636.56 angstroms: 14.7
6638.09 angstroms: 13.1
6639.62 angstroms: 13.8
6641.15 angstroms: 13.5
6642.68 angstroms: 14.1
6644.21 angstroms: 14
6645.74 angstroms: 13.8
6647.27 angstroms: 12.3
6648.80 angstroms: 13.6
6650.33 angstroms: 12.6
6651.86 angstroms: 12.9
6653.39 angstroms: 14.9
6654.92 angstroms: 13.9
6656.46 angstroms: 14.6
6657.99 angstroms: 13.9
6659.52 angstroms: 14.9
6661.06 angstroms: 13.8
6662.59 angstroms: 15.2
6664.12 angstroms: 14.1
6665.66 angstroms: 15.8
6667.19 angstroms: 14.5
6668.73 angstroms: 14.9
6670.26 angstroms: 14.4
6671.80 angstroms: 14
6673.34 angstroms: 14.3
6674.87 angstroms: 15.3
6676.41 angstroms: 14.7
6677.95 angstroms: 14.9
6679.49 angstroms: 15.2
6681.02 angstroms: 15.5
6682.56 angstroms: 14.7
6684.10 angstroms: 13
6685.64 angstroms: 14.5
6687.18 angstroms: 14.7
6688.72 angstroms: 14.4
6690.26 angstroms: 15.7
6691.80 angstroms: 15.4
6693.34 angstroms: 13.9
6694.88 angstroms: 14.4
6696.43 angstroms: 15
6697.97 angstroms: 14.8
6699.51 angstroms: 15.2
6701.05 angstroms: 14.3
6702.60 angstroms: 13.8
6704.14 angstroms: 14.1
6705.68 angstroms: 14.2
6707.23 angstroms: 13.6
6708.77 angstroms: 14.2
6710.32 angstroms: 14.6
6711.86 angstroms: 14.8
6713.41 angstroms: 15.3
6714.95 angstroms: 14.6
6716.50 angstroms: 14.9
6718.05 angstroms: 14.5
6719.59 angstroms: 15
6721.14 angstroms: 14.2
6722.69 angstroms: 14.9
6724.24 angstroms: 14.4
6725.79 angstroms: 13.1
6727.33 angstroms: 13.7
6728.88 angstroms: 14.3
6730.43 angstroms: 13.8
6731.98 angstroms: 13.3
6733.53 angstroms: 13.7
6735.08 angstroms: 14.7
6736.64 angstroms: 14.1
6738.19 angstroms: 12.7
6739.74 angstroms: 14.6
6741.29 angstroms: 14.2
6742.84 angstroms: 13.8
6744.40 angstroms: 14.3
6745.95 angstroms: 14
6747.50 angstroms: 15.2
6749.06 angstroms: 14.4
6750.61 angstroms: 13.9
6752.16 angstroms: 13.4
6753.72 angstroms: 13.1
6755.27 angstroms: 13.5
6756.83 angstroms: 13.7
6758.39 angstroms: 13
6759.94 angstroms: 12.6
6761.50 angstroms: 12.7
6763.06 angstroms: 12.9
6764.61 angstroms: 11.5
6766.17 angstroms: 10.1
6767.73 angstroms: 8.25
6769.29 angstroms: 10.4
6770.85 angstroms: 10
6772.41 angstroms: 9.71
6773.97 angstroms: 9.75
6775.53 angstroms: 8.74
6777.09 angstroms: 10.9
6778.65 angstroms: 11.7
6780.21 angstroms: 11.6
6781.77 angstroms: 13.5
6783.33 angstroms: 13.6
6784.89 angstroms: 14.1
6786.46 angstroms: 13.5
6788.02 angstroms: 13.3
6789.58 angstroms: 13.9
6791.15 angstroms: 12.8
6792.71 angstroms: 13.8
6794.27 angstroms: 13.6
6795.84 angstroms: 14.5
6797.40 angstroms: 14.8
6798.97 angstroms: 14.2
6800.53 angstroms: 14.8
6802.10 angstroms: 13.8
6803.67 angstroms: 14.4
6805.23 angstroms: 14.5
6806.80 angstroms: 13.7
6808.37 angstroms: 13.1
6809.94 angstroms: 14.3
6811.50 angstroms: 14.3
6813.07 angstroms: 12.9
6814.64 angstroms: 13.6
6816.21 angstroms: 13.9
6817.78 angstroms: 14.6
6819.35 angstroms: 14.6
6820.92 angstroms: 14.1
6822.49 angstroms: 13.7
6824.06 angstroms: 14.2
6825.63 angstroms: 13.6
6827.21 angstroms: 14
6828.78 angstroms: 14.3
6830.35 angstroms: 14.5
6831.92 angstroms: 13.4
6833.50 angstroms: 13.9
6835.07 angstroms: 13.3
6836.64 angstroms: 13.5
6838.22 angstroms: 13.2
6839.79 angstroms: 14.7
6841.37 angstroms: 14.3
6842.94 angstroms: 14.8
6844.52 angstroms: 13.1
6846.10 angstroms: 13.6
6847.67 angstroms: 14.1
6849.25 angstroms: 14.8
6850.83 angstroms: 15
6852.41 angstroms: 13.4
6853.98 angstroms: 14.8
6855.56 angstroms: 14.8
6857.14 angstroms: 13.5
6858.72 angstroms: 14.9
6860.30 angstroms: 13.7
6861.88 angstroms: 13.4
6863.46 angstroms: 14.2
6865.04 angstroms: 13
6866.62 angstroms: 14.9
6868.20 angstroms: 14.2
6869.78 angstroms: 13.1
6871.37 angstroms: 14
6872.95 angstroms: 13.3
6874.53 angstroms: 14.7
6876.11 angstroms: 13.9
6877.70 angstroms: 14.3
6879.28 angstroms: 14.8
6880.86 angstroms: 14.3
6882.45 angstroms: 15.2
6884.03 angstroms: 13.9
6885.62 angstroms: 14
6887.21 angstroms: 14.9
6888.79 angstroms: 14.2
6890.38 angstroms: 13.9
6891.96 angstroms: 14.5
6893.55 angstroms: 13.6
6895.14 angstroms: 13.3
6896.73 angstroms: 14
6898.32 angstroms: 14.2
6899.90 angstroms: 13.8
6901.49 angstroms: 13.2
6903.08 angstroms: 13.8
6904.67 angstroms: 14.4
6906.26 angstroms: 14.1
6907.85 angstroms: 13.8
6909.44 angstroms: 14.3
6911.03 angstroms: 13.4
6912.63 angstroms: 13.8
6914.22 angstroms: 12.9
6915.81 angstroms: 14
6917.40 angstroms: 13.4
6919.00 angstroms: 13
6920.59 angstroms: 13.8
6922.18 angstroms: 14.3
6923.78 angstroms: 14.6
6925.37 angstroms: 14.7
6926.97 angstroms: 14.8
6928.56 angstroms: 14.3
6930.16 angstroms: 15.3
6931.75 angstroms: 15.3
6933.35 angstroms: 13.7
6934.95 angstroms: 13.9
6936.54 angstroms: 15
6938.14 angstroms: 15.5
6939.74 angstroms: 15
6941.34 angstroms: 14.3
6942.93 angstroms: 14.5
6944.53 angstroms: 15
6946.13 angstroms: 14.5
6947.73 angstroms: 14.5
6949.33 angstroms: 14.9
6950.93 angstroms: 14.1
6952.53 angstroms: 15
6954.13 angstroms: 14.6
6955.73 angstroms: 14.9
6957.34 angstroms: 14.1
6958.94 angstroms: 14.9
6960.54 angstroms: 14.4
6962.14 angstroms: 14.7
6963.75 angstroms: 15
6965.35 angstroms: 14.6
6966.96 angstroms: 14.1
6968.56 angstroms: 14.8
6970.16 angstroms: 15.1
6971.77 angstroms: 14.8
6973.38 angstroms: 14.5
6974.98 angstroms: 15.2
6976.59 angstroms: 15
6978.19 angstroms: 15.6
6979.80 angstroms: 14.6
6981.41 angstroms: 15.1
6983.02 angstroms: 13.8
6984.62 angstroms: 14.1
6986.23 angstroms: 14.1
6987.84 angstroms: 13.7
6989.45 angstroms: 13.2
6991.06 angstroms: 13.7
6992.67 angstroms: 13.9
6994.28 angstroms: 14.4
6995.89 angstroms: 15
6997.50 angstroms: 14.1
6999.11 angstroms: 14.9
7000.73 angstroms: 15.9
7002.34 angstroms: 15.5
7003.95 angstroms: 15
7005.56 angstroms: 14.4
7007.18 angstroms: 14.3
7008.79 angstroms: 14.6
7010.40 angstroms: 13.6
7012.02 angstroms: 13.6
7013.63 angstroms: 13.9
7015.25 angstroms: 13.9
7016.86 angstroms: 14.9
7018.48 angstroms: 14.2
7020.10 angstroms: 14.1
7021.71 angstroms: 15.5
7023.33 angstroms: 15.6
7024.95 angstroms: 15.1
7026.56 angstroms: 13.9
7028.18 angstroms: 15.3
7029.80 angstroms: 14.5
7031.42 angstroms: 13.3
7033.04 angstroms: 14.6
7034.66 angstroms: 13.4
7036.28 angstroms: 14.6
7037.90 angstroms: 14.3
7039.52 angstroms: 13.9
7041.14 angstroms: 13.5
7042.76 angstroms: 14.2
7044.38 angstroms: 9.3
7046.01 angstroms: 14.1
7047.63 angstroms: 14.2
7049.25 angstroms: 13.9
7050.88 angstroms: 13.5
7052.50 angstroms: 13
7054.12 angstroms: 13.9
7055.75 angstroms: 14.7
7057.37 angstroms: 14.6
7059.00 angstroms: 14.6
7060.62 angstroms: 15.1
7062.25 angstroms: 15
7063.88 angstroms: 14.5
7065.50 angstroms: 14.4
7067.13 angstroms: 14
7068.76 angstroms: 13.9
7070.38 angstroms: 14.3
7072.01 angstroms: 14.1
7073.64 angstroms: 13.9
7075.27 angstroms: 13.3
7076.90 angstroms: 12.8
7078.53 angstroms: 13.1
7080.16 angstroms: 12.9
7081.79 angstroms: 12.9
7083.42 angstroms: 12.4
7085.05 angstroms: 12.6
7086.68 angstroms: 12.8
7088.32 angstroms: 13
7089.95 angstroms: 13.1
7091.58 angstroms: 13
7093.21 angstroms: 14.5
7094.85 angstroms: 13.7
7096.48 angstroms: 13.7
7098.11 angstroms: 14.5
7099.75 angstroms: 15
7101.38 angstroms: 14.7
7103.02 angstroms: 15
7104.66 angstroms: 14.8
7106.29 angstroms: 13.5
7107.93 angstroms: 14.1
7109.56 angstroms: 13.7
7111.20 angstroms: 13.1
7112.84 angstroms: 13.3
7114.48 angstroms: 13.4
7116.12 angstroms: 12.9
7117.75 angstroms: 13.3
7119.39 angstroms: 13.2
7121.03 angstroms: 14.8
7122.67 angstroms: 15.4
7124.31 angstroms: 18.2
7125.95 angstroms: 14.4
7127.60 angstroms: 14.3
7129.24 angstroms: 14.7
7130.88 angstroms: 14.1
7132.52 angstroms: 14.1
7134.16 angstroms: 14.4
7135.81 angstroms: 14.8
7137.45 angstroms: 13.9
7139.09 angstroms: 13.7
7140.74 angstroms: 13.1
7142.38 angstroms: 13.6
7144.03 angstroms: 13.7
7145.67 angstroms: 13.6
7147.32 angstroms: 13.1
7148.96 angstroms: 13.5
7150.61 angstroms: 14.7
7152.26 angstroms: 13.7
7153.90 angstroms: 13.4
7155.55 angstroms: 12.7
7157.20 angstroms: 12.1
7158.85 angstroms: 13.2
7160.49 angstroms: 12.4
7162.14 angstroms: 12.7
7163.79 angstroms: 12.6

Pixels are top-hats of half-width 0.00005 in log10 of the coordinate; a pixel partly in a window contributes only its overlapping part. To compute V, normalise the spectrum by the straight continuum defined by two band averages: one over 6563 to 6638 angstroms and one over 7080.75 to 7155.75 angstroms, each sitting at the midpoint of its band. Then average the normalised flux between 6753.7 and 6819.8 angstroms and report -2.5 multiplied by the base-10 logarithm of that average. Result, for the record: 0.10 mag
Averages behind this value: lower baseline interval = 14.2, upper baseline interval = 13.9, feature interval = 12.8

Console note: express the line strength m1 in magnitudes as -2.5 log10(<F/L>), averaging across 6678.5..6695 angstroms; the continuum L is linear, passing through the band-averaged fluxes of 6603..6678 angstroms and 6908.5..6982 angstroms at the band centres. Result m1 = -0.04 mag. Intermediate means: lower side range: 14.1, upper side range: 14.5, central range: 14.7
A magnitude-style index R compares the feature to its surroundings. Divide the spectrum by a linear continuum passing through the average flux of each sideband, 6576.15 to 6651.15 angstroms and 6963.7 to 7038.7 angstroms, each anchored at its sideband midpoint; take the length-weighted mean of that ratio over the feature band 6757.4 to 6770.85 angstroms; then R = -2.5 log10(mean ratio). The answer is 0.24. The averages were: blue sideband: 14.1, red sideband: 14.5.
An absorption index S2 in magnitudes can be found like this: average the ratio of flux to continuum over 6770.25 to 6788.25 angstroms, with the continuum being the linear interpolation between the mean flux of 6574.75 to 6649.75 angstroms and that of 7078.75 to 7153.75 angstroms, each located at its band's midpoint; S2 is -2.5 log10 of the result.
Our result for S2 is 0.20 mag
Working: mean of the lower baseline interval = 14.1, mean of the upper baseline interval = 13.9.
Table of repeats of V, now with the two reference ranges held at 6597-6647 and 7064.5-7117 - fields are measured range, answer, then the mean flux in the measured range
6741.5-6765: 0.04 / 13.5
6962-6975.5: -0.08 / 14.7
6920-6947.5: -0.06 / 14.6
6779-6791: 0.05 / 13.3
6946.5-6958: -0.06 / 14.6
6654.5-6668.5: -0.04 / 14.5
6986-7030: -0.06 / 14.5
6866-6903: -0.02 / 14.1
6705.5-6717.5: -0.04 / 14.5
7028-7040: -0.04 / 14.2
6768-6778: 0.38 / 9.85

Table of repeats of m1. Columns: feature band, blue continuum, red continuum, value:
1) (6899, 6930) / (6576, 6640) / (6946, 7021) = 0.039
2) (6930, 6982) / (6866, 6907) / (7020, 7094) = -0.056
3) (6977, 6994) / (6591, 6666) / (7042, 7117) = -0.032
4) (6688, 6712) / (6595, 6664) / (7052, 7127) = -0.036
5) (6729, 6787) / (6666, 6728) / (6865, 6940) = 0.140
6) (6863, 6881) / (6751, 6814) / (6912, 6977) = -0.026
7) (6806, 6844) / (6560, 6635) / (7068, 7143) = 0.009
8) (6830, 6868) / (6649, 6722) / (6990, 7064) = 0.027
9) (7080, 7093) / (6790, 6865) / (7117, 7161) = 0.084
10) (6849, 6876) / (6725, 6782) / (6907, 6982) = -0.029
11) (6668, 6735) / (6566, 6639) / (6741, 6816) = -0.075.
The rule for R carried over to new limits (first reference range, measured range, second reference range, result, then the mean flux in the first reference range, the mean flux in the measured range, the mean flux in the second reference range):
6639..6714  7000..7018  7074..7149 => -0.042 mag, 14.4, 14.5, 13.8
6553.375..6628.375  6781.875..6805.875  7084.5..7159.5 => 0.006 mag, 14.1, 14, 13.9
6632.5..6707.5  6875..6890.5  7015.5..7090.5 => -0.022 mag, 14.3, 14.4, 13.9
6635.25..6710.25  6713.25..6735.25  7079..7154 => 0.001 mag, 14.3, 14.3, 13.9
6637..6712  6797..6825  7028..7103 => 0.005 mag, 14.3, 14.1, 13.8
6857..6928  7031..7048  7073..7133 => 0.025 mag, 14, 13.6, 13.8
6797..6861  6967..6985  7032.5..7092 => -0.074 mag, 14.1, 14.8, 13.7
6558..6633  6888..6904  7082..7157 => 0.010 mag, 14.2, 13.9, 13.9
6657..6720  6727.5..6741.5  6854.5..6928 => 0.043 mag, 14.6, 13.9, 14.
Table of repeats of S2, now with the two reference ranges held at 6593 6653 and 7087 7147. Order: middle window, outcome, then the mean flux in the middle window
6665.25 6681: -0.06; 14.8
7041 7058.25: 0.04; 13.5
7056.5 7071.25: -0.03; 14.5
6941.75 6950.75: -0.05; 14.6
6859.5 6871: 0.02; 13.8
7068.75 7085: 0.06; 13.3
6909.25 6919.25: 0.04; 13.5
